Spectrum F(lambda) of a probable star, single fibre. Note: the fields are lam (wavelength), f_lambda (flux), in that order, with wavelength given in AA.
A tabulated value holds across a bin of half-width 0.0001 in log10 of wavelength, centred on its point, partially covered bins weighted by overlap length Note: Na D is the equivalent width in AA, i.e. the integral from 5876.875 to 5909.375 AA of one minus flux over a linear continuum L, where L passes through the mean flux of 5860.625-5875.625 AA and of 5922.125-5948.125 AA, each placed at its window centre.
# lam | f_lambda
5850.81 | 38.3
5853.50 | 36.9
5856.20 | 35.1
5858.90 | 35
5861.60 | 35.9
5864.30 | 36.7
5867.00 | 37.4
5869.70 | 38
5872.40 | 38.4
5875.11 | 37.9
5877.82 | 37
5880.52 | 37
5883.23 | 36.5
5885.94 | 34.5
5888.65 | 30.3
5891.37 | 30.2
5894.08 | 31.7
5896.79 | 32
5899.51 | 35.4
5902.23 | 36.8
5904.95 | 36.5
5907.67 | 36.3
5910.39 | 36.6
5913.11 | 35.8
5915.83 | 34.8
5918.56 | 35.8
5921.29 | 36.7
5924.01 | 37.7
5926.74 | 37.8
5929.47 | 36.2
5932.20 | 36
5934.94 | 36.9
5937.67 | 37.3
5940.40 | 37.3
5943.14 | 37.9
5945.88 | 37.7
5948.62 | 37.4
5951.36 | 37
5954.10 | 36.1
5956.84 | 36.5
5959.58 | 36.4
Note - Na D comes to 2.5 AA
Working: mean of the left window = 37.4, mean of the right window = 37.2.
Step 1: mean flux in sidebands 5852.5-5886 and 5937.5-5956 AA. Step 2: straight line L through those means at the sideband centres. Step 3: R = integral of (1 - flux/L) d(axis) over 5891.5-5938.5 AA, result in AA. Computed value 1.6 AA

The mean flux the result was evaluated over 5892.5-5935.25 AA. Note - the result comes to 35.8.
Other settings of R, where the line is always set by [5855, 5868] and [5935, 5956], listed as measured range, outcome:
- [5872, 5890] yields 0.2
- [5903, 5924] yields 0.3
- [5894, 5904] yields 0.6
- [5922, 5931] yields -0.1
